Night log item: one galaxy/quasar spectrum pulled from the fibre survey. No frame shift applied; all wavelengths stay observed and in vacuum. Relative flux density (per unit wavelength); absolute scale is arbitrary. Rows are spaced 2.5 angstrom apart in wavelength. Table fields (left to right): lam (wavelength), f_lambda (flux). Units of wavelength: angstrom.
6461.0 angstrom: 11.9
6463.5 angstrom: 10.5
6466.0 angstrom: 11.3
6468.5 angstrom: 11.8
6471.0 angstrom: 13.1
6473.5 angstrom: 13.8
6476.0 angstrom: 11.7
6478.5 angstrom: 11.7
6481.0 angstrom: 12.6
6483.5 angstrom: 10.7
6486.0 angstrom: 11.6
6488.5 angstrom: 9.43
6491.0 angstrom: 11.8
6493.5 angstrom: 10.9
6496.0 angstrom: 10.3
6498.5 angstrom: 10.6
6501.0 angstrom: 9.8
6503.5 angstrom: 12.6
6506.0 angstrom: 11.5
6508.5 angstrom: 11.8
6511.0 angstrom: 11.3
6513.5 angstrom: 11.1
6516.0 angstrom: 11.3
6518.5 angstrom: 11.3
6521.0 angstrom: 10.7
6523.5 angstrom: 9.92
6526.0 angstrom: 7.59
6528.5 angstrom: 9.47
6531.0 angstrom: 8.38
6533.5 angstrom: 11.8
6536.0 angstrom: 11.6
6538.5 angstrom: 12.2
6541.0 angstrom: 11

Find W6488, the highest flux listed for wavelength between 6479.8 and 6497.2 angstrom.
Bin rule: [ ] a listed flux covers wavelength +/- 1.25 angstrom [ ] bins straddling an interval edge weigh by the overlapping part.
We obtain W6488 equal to 12.6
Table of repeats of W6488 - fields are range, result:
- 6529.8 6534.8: 11.8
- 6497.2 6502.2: 10.6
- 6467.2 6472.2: 13.1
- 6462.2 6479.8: 13.8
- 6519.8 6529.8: 10.7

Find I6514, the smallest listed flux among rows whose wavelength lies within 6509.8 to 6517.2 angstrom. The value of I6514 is 11.1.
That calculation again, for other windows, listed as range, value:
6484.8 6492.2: 9.43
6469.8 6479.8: 11.7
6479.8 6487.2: 10.7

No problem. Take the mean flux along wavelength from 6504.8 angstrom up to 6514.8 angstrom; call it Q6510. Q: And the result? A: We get 11.4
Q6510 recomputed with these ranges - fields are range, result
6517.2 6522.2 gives 11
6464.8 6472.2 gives 12.1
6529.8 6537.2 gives 10.6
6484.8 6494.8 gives 10.9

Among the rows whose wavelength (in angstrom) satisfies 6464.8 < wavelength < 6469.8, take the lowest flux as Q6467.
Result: 11.3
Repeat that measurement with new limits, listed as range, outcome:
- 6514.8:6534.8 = 7.59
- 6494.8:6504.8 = 9.8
